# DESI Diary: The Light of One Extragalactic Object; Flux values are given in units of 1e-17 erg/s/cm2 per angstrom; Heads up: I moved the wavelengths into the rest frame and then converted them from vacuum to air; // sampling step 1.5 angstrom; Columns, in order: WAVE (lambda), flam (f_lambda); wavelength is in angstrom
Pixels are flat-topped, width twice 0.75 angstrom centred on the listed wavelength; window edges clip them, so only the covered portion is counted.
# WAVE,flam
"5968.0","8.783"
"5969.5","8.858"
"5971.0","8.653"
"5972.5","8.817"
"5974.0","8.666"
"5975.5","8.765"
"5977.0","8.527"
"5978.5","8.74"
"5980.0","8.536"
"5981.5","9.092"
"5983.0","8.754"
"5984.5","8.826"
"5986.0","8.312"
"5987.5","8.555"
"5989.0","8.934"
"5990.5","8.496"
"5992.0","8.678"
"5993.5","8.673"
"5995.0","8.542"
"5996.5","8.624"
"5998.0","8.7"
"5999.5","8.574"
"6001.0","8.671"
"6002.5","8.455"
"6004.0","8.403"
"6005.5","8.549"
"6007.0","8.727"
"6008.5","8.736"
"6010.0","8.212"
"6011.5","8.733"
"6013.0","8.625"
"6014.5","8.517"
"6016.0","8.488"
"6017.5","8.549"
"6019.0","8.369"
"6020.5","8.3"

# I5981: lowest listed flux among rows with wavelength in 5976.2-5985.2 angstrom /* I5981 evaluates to 8.527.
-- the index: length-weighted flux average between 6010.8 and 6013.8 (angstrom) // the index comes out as 8.68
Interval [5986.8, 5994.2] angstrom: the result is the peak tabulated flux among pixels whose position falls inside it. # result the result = 8.934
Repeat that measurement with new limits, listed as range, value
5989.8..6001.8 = 8.7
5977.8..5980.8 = 8.74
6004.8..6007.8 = 8.727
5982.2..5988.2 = 8.826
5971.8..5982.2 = 9.092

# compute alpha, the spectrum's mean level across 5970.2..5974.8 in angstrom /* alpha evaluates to 8.71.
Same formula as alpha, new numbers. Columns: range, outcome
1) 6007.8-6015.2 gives 8.56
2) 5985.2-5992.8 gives 8.6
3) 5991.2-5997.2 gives 8.63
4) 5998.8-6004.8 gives 8.53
